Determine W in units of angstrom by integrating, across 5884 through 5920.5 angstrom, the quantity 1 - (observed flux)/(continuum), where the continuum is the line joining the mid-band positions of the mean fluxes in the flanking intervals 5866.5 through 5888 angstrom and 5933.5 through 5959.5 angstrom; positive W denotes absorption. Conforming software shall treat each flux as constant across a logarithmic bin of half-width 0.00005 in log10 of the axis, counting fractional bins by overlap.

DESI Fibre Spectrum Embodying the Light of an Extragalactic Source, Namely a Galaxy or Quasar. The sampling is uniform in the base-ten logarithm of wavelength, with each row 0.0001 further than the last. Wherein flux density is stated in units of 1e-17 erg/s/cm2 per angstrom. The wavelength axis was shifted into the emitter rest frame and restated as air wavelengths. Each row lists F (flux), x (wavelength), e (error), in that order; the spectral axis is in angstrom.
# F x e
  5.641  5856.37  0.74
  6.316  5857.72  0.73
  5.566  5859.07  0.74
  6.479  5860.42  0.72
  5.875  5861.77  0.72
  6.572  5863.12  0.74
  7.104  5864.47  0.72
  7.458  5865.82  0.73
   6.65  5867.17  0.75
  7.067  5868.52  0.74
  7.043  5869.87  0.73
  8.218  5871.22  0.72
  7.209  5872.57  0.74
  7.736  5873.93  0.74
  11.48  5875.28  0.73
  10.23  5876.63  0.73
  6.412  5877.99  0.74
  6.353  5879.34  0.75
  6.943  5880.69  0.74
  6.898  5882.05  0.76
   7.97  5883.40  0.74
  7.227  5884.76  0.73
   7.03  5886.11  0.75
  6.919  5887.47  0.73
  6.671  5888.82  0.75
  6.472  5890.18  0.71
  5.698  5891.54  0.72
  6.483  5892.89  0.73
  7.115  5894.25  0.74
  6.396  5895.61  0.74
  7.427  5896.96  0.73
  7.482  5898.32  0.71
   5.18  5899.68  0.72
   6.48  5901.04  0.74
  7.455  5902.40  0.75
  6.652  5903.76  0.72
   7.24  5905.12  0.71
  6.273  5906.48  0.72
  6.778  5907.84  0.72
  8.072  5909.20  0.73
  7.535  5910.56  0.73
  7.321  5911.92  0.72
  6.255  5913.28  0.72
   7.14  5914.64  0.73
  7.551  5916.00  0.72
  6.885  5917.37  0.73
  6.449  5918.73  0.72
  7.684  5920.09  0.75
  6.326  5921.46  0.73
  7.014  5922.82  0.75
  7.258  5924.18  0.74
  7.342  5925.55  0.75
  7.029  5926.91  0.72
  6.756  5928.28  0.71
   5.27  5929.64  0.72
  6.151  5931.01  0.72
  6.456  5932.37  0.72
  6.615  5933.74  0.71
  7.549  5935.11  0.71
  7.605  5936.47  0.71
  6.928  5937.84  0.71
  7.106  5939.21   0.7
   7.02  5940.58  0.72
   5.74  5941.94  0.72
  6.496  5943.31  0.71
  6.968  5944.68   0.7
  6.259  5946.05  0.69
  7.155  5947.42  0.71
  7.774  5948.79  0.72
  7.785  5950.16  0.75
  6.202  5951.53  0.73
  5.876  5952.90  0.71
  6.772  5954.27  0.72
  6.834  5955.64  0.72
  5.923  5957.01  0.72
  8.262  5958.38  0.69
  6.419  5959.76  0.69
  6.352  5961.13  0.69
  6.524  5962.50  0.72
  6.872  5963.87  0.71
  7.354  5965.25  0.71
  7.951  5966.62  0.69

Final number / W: 2.2 angstrom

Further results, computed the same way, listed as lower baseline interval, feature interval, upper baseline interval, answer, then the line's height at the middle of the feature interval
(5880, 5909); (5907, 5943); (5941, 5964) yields -0.7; 6.77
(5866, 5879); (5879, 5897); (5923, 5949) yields 2.0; 7.66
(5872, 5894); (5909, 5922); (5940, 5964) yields -0.1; 7.06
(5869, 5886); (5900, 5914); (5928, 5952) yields 0.7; 7.3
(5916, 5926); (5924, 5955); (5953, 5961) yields 0.4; 6.87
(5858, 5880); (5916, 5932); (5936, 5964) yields 0.5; 6.97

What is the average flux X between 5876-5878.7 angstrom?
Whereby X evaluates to 8.25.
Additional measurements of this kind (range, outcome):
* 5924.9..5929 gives 7.03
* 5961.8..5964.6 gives 6.7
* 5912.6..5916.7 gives 6.98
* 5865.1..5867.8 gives 7.07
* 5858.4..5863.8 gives 6.12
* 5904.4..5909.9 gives 7.09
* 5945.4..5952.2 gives 7.04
